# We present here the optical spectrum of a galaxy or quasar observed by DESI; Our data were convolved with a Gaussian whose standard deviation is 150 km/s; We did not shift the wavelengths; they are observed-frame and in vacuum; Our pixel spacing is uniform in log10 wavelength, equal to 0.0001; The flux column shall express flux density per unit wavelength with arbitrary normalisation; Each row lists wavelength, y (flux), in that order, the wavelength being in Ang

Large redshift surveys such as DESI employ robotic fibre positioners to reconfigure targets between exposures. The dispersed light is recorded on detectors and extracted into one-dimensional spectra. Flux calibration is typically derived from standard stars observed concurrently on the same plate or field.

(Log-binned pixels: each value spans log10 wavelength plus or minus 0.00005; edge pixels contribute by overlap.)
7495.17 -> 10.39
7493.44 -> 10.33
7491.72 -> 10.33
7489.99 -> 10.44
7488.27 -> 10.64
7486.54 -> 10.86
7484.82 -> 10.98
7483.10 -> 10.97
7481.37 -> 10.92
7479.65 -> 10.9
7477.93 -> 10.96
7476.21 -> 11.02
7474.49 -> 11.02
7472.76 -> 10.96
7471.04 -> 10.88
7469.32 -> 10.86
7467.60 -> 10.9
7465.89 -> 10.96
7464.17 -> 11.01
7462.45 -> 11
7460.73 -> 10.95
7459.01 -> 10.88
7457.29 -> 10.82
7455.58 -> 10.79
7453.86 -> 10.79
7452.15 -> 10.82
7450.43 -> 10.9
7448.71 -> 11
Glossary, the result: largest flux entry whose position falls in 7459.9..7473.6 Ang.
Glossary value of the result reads 11.01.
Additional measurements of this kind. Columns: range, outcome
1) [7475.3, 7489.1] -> 11.02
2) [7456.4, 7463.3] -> 11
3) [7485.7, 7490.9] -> 10.86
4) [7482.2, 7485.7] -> 10.98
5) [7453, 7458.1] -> 10.82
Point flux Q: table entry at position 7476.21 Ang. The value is 11.02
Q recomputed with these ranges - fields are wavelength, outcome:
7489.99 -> 10.44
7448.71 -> 11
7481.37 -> 10.92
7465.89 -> 10.96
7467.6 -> 10.9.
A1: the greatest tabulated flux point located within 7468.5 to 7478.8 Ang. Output 11.02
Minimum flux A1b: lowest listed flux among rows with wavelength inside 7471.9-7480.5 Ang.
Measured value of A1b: 10.9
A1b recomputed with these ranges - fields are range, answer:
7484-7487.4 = 10.86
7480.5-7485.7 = 10.92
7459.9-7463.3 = 10.95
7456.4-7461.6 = 10.82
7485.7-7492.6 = 10.33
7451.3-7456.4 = 10.79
